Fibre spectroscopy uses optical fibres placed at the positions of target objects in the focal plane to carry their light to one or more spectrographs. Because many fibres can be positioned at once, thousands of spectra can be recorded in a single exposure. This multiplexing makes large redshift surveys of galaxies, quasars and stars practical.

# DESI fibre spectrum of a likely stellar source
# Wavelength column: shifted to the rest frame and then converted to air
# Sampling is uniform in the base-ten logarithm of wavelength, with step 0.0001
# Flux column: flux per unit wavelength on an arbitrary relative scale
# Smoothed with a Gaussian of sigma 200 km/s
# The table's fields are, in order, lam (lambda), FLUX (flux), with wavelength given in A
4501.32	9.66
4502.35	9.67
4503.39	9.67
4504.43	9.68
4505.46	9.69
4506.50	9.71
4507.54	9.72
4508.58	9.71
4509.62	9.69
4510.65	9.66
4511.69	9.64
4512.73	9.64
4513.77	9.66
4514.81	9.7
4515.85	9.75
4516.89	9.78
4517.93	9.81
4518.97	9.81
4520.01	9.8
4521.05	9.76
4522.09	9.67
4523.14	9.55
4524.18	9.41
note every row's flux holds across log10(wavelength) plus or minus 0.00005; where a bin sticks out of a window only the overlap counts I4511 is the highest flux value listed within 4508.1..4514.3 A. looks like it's 9.71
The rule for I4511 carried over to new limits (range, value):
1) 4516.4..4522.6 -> 9.81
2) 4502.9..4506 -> 9.69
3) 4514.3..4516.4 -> 9.75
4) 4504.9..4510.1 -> 9.72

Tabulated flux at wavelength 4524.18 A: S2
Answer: 9.41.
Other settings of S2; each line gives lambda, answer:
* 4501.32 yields 9.66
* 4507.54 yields 9.72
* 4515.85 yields 9.75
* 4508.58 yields 9.71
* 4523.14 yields 9.55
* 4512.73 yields 9.64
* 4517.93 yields 9.81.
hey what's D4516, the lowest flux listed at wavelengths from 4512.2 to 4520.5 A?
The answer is 9.64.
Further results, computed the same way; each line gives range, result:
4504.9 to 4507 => 9.69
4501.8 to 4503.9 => 9.67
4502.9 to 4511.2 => 9.66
